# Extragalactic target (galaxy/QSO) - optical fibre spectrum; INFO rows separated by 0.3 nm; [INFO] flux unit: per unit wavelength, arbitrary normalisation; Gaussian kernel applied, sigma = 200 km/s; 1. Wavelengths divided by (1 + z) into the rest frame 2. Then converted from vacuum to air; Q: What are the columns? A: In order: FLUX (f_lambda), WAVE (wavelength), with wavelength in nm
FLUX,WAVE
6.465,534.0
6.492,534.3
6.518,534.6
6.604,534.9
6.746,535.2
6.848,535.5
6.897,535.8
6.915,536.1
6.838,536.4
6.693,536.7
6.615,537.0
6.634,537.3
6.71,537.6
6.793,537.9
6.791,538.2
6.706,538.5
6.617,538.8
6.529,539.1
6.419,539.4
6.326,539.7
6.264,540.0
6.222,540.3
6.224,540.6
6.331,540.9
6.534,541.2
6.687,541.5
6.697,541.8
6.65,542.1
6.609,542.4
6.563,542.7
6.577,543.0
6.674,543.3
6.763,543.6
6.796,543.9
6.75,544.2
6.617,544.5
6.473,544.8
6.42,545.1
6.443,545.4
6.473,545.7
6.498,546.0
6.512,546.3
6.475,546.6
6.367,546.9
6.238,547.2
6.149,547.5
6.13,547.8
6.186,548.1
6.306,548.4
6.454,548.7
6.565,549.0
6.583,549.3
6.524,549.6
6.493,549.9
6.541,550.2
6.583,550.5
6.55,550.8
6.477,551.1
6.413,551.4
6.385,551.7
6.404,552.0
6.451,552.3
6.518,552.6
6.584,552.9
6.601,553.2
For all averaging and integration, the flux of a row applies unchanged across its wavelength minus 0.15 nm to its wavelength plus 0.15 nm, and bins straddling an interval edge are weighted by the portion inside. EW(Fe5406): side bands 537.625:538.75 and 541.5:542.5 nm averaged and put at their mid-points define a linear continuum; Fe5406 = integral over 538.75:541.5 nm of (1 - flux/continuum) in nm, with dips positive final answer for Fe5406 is 0.13 nm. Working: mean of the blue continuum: 6.74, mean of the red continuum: 6.66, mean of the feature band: 6.39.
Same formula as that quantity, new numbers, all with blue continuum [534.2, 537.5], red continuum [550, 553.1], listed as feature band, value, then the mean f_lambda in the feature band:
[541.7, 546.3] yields 0.00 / 6.6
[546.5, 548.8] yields 0.09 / 6.28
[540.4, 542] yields 0.04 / 6.49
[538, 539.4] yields 0.01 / 6.64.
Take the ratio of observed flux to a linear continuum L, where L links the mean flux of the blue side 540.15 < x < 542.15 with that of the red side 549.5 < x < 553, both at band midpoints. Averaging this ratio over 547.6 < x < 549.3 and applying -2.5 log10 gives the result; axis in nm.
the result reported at 0.02 mag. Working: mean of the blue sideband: 6.47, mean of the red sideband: 6.49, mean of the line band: 6.35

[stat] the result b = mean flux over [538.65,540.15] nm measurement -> 6.43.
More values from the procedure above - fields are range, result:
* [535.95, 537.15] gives 6.77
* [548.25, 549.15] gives 6.44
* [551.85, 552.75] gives 6.46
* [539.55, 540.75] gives 6.26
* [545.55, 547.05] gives 6.46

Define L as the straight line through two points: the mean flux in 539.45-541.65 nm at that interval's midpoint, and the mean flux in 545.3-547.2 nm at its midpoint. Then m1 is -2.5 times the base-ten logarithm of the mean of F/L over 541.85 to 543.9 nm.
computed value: -0.04 mag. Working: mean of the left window 6.37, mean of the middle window 6.65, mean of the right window 6.44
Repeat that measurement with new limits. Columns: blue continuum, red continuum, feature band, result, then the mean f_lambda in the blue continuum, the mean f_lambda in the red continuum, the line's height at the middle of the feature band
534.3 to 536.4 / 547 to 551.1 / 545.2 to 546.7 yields 0.001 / 6.74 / 6.41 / 6.48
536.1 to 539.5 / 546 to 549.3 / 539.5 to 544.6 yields -0.001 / 6.68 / 6.36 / 6.54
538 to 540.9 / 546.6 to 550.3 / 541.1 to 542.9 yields -0.032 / 6.45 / 6.38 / 6.43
